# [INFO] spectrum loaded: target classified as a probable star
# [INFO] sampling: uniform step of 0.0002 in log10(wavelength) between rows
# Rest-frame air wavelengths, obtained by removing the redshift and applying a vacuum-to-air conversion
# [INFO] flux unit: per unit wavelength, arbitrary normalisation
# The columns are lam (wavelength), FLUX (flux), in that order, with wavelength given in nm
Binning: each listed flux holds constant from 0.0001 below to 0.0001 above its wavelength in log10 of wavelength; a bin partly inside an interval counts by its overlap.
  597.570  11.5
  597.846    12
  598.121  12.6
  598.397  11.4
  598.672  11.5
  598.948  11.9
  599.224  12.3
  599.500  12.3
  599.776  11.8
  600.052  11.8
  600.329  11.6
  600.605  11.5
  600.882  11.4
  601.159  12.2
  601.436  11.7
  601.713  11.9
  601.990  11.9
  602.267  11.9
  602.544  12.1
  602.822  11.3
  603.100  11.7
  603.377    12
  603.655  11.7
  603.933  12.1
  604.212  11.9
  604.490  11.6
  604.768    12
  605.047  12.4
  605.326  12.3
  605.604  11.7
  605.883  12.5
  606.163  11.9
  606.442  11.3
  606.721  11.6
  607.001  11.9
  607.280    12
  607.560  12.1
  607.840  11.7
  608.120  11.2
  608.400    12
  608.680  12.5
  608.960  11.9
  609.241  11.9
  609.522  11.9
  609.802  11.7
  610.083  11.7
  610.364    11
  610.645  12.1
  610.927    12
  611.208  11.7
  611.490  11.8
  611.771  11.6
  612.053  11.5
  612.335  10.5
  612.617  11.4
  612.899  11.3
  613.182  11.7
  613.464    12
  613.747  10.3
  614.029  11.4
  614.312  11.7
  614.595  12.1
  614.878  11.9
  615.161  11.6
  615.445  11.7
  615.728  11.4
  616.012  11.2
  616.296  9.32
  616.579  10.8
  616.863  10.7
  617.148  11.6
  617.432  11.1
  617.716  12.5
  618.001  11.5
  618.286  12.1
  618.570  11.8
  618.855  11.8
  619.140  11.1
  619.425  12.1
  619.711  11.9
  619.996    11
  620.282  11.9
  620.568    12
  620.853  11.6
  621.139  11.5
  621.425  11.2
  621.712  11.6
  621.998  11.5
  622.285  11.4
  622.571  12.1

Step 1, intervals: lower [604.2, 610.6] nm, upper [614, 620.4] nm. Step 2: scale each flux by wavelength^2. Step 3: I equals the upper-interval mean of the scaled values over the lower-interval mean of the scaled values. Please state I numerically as 1.00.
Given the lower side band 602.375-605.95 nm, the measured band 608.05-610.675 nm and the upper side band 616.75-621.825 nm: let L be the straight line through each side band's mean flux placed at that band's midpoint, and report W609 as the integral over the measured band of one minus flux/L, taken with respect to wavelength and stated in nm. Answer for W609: 0.01 nm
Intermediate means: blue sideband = 11.9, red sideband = 11.6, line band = 11.8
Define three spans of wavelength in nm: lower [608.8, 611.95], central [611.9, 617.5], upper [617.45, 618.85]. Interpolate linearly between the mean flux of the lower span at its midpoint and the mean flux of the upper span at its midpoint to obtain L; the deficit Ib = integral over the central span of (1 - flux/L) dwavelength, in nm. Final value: 0.27 nm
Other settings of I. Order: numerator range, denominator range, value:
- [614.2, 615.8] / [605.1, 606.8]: 1.02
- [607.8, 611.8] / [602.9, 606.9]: 1.01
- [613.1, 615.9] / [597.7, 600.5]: 1.02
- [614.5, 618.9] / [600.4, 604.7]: 1.02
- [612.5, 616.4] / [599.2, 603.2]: 1.01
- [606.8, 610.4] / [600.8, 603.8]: 1.02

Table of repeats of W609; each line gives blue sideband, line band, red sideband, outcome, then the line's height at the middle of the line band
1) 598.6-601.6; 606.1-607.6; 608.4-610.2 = 0.02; 11.9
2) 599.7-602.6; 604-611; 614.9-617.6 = -0.23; 11.5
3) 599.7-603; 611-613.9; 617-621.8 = 0.08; 11.7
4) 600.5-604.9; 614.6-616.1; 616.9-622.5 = 0.01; 11.7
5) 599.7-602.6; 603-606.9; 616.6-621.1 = -0.05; 11.8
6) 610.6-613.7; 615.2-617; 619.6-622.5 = 0.10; 11.6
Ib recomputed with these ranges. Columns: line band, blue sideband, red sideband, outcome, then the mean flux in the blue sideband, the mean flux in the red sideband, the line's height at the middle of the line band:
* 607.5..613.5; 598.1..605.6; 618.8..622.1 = 0.032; 11.9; 11.6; 11.7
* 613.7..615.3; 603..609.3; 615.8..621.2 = 0.004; 11.9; 11.4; 11.6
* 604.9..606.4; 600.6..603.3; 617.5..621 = -0.042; 11.8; 11.8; 11.8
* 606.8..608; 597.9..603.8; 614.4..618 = -0.028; 11.8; 11.3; 11.6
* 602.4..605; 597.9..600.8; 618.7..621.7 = -0.007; 11.9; 11.6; 11.8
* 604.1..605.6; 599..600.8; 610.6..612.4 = -0.032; 11.9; 11.6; 11.8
